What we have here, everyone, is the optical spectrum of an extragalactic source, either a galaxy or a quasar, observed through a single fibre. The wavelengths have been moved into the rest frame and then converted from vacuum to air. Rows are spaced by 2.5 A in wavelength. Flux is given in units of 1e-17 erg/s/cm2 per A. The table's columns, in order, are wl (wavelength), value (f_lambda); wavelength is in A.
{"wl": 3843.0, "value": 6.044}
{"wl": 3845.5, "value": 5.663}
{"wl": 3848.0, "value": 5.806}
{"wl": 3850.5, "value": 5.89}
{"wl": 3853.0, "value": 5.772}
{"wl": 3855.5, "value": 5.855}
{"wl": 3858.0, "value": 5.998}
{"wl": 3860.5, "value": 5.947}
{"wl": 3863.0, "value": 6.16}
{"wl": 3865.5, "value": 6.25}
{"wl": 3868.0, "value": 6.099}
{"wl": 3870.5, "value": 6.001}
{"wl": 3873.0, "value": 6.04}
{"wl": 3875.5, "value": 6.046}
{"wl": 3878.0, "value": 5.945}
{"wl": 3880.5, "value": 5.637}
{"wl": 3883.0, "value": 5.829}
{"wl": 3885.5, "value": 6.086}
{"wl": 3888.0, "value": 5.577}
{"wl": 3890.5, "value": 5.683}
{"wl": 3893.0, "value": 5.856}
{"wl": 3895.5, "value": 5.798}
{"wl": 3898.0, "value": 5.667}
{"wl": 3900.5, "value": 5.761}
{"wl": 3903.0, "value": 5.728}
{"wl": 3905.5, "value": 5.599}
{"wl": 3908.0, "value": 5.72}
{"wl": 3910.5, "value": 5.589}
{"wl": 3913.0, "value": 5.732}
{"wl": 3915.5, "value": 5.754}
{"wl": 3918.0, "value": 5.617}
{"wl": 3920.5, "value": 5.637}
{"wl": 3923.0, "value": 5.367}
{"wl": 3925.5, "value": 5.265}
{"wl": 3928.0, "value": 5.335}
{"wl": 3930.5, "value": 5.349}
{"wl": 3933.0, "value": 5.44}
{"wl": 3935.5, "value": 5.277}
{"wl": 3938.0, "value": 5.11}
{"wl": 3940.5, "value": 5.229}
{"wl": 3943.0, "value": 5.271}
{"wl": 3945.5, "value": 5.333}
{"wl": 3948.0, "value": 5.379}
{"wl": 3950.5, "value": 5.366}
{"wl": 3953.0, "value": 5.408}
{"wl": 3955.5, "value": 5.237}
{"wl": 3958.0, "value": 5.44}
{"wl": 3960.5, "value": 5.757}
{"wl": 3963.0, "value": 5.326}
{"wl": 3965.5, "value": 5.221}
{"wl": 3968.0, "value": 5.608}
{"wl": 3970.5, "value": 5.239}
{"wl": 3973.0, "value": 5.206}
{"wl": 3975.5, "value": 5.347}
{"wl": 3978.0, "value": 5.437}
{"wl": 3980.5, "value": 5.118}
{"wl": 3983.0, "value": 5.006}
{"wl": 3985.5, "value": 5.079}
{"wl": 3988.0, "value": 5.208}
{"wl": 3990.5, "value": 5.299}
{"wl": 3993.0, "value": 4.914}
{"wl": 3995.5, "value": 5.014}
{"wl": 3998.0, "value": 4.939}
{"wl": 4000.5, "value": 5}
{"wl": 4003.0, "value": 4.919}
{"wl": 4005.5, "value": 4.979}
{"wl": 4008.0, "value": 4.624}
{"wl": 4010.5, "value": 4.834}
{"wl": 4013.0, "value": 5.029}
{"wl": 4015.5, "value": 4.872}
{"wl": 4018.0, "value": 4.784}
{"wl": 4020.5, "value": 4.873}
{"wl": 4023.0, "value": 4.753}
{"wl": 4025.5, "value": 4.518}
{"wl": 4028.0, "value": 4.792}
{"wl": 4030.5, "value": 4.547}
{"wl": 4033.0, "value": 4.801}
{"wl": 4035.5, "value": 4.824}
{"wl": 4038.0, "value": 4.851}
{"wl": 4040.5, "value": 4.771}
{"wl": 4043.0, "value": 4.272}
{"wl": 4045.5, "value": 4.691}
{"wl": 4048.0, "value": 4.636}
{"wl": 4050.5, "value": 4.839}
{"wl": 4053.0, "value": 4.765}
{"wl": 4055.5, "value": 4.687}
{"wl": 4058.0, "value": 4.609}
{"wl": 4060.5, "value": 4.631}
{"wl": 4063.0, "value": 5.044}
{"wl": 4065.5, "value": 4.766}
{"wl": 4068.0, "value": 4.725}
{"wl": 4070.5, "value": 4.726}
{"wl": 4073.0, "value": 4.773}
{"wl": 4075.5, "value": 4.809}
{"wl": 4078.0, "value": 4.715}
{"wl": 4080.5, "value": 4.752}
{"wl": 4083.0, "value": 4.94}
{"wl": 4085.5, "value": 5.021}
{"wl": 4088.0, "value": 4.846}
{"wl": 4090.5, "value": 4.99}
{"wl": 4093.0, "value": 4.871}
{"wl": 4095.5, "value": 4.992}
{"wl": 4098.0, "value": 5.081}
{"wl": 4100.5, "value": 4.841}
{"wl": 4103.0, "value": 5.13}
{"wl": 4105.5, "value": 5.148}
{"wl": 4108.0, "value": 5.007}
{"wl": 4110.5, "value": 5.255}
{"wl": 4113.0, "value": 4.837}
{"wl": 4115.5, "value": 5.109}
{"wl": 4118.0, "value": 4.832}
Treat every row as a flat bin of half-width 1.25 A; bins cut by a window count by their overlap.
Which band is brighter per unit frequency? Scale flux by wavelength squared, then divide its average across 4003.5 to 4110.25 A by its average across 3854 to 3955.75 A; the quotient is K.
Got 0.9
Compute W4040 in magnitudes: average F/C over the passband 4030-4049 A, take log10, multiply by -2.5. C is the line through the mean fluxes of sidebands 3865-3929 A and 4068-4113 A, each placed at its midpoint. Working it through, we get 0.103 mag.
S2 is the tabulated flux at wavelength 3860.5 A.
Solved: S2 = 5.947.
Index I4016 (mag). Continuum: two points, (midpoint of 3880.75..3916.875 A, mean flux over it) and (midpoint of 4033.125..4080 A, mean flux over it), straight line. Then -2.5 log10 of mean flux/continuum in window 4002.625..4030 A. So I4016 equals 0.041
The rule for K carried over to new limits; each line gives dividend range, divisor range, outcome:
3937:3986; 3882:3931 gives 0.97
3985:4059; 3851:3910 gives 0.88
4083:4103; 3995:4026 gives 1.06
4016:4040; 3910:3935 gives 0.91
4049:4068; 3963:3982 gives 0.94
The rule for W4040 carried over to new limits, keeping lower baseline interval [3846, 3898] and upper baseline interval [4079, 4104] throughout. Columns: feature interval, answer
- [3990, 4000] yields 0.07 mag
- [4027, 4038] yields 0.10 mag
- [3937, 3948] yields 0.07 mag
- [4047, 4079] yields 0.07 mag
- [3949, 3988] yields 0.03 mag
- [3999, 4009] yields 0.09 mag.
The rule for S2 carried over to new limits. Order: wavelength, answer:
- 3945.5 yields 5.333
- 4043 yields 4.272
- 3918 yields 5.617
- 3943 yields 5.271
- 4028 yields 4.792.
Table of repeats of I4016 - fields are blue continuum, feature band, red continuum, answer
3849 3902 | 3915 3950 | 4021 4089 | 0.03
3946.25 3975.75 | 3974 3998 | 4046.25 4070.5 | 0.01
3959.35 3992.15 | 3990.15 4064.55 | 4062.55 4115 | 0.07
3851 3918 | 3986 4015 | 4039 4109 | 0.05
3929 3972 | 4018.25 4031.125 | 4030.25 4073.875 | 0.04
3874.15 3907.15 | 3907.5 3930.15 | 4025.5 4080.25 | 0.01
